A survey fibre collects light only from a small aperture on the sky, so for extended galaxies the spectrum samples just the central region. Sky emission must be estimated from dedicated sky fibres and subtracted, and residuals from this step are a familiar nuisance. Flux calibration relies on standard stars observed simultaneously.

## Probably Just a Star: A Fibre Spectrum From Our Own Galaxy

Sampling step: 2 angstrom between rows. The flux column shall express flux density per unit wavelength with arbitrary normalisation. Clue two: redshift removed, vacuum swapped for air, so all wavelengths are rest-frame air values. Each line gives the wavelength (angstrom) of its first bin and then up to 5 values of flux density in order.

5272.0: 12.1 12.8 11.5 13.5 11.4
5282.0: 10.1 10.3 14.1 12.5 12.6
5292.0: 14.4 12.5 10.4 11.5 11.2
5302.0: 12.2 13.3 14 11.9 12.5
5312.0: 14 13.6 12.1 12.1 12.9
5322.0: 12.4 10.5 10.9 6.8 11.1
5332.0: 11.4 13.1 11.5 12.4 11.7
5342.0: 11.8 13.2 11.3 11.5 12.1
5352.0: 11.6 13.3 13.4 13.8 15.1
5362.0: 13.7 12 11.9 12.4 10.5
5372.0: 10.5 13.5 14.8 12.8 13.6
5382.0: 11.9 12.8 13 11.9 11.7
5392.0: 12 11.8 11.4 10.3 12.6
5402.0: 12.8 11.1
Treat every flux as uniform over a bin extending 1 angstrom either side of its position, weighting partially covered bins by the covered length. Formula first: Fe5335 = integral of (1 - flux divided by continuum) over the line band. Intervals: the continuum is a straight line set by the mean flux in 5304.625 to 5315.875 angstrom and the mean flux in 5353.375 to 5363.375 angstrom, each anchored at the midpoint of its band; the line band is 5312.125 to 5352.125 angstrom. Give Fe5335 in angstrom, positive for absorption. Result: 5.0 angstrom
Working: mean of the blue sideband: 13.1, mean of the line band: 11.8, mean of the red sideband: 13.8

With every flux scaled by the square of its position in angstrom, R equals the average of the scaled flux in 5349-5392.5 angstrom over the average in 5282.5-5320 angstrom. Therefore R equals 1.04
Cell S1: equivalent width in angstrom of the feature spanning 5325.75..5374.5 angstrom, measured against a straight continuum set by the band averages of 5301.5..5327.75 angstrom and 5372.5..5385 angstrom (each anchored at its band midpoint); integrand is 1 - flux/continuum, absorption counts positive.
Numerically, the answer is 2.88 angstrom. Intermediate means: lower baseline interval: 12.3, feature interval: 12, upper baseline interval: 13.1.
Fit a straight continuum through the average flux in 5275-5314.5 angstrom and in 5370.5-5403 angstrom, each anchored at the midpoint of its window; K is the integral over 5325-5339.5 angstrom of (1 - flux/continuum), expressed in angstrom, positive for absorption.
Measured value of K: 1.5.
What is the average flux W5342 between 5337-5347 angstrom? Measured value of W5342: 12.1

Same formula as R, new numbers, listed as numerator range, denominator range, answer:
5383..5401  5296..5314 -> 0.99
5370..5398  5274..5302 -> 1.06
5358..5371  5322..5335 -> 1.19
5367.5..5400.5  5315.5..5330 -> 1.13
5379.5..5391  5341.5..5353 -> 1.06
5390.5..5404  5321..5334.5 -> 1.12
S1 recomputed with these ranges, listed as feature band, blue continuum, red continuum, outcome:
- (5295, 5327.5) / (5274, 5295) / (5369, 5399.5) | 0.4 angstrom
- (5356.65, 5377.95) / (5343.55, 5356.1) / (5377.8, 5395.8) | -1.0 angstrom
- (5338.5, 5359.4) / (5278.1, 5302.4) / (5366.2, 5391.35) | -0.2 angstrom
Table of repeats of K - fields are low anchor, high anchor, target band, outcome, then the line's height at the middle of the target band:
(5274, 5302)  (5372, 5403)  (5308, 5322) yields -0.73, 12.1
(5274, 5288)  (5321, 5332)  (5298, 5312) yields -1.78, 11.1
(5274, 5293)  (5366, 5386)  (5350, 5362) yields -0.84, 12.5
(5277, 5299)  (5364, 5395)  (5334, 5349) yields 0.30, 12.2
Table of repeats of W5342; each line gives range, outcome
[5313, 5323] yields 12.6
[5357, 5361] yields 14.4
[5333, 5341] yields 12.2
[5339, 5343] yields 11.8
